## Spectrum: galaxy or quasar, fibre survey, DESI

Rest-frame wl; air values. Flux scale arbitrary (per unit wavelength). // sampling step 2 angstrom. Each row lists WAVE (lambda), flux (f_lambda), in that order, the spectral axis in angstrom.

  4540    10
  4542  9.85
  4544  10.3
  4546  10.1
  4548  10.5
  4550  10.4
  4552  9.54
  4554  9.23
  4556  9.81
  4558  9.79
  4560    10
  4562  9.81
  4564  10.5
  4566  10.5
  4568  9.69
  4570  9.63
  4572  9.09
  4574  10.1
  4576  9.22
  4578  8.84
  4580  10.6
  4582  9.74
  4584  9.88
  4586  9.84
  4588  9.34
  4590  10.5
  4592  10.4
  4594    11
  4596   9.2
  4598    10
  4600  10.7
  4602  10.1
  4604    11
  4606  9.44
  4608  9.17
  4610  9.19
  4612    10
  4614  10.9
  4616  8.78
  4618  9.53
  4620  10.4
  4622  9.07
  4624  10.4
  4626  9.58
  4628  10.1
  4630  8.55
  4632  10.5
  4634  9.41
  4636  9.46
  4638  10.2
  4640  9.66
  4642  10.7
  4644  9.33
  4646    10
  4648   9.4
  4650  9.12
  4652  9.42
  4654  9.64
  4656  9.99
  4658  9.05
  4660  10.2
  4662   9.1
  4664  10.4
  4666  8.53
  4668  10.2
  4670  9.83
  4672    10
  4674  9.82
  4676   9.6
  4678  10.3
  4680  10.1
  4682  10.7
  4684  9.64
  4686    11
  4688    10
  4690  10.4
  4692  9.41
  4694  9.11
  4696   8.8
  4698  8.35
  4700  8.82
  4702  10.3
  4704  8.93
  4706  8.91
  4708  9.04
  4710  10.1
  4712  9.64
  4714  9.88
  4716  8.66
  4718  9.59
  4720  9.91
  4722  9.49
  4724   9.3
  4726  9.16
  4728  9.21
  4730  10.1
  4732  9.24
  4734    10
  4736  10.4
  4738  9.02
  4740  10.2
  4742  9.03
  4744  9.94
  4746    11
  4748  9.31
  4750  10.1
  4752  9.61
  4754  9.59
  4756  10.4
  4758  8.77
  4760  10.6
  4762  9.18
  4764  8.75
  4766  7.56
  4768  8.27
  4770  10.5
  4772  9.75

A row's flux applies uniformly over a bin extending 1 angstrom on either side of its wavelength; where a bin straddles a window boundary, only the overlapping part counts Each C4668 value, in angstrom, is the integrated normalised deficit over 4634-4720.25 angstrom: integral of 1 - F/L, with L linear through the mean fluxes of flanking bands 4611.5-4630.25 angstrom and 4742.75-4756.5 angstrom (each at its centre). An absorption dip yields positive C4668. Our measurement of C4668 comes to 1.8 angstrom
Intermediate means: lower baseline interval 9.77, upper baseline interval 9.96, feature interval 9.65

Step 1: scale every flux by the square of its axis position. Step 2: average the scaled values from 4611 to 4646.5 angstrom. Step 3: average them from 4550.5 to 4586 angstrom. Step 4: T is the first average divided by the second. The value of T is 1.0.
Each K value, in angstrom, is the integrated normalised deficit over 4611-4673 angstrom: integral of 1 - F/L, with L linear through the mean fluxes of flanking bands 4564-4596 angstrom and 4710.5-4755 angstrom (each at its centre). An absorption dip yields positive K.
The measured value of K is 0.45 angstrom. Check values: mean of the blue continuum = 9.89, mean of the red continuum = 9.66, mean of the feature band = 9.72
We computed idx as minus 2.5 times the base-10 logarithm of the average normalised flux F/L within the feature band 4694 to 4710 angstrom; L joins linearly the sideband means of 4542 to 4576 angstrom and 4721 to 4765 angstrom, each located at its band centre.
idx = 0.07 mag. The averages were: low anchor 9.91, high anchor 9.65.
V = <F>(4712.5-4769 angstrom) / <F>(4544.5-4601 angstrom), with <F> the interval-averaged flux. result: 0.96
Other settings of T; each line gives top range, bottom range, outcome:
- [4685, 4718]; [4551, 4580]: 1.03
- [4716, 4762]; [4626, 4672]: 1.04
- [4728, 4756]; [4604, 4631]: 1.07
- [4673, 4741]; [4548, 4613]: 1.03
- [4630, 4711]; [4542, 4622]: 1.01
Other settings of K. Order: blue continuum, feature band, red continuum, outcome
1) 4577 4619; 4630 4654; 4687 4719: -0.01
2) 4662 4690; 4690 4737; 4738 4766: 1.83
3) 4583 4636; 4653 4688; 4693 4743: -1.02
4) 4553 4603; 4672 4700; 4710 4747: -0.08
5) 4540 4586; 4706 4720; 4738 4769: 0.12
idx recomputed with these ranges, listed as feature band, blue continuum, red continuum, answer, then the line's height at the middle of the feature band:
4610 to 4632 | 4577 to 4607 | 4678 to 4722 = 0.02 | 9.92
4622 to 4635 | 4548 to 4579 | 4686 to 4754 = 0.00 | 9.68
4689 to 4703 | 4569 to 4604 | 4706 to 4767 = 0.04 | 9.65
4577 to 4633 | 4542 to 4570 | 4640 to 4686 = 0.00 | 9.9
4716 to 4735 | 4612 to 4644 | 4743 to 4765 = 0.03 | 9.76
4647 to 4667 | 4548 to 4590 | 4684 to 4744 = 0.02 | 9.64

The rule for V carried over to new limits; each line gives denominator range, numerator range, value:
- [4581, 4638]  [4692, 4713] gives 0.93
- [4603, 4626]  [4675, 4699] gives 1.00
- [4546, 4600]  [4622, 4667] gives 0.97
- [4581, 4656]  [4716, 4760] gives 0.98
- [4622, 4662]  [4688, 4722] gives 0.97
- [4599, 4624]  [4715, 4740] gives 0.97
